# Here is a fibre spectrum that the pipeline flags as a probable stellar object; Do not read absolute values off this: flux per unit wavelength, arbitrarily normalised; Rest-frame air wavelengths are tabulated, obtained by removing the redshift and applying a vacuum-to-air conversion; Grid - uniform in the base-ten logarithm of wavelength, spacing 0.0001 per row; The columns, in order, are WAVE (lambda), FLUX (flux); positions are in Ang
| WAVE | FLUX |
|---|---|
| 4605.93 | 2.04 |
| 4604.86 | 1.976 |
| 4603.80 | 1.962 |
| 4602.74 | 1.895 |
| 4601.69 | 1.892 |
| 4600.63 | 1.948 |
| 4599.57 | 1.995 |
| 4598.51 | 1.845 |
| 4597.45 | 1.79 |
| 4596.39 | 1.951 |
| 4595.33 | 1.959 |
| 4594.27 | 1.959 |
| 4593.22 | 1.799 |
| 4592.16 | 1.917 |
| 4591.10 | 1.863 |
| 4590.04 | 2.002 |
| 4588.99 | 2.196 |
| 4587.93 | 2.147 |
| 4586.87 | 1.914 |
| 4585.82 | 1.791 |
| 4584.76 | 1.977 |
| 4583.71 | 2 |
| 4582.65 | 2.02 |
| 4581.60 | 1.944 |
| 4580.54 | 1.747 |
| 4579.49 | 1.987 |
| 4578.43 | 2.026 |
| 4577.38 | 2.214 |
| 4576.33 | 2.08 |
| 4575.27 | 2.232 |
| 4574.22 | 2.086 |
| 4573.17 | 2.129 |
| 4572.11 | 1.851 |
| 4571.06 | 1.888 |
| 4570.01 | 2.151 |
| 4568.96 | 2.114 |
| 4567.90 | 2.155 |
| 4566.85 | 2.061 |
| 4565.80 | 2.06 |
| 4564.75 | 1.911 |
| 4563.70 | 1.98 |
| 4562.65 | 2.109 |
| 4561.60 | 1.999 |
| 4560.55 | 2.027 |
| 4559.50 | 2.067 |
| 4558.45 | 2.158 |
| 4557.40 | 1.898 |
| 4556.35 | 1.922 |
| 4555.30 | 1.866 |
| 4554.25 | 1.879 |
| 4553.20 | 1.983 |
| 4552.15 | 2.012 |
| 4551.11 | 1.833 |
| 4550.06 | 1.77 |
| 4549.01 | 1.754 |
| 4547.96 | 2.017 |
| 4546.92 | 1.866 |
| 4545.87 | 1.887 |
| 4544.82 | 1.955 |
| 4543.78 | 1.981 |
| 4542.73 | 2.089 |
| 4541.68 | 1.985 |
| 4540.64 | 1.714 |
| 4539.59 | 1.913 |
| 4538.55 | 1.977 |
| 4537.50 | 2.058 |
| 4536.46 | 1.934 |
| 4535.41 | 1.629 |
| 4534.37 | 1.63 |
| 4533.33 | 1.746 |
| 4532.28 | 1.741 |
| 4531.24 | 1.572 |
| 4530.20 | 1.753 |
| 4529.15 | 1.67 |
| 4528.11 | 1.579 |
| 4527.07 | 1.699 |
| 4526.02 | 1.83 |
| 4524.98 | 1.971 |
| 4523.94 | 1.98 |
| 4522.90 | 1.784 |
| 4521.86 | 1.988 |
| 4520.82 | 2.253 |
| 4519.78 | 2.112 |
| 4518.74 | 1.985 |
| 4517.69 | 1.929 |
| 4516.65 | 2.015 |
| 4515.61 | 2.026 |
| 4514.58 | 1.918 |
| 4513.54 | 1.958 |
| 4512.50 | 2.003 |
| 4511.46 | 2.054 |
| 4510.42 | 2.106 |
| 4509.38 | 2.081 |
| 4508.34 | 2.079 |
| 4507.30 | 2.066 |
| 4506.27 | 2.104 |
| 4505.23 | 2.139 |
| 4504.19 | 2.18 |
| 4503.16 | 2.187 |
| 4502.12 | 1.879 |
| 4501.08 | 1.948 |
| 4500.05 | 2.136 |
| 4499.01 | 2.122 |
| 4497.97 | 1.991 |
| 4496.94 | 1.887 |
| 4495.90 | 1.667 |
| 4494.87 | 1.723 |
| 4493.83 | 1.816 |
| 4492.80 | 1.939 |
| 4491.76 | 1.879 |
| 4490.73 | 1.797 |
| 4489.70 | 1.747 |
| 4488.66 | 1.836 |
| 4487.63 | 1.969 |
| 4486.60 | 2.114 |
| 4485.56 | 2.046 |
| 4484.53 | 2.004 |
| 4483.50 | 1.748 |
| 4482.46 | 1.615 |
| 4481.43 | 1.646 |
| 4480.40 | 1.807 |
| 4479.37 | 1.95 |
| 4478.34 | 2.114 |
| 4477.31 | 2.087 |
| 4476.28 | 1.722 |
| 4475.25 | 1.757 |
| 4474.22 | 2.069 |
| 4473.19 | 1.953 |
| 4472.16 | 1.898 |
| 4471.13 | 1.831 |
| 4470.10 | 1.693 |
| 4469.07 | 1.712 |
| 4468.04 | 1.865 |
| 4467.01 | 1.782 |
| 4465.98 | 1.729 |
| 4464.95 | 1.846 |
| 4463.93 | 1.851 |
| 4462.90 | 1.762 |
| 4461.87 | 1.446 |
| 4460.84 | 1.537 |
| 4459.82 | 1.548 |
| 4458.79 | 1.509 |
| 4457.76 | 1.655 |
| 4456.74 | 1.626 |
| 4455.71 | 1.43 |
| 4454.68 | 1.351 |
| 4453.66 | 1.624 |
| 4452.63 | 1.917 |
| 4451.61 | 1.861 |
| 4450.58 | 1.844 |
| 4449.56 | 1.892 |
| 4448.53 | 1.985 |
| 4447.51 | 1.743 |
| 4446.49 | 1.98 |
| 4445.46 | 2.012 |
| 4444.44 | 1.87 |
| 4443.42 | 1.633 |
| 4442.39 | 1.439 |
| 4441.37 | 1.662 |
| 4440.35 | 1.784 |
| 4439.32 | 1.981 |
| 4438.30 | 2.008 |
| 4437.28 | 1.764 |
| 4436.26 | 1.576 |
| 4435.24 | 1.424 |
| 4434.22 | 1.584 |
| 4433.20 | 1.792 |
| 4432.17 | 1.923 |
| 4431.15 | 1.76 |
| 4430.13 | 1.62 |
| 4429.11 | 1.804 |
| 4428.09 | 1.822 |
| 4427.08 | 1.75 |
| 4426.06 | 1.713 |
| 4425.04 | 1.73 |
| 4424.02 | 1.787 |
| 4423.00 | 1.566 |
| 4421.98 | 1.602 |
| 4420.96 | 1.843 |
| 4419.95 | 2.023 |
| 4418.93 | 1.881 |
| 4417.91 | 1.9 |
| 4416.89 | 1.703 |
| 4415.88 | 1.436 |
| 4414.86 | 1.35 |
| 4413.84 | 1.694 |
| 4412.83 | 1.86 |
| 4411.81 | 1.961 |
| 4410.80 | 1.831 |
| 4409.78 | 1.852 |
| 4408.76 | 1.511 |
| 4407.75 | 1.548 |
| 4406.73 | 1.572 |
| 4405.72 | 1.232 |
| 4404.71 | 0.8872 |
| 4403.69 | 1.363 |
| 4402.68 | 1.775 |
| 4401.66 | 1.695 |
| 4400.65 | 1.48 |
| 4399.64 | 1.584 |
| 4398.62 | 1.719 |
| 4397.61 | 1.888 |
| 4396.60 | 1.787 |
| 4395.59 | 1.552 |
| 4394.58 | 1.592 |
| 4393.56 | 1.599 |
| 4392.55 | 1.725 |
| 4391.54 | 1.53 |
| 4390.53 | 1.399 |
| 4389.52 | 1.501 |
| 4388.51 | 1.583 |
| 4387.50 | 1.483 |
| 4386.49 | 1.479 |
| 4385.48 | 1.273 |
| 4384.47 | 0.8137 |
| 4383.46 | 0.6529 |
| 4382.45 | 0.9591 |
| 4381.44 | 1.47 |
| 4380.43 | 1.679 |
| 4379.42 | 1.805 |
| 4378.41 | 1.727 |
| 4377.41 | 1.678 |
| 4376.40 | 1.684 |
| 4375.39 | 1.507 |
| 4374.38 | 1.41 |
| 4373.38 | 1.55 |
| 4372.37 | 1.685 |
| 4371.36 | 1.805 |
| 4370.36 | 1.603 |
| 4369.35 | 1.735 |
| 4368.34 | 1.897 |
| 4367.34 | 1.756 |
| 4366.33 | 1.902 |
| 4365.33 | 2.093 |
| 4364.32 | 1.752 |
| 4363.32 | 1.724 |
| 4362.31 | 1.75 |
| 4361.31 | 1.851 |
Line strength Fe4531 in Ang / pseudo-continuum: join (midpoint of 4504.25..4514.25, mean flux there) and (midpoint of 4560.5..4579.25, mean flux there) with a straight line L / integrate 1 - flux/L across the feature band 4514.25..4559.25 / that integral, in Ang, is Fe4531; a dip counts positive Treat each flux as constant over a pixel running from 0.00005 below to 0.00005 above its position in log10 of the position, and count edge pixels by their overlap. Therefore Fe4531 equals 3.8 Ang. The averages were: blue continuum 2.07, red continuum 2.06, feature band 1.89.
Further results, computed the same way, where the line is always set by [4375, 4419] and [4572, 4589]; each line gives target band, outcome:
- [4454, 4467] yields 0.73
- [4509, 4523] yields -1.28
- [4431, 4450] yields -1.38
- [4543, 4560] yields 0.12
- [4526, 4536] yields 1.12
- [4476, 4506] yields -2.26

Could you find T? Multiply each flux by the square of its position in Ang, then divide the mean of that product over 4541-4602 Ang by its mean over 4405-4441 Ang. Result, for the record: 1.23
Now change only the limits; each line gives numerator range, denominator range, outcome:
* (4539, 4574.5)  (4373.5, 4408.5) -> 1.43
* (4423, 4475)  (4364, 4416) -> 1.14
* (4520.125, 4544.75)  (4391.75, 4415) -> 1.21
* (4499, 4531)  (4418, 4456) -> 1.16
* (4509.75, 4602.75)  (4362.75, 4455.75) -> 1.25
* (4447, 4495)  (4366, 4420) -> 1.18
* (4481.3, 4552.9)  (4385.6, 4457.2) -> 1.19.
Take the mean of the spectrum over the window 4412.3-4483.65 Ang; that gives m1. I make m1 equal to 1.75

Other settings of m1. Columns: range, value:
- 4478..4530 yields 1.94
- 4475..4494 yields 1.88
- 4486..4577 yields 1.95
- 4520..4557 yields 1.87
